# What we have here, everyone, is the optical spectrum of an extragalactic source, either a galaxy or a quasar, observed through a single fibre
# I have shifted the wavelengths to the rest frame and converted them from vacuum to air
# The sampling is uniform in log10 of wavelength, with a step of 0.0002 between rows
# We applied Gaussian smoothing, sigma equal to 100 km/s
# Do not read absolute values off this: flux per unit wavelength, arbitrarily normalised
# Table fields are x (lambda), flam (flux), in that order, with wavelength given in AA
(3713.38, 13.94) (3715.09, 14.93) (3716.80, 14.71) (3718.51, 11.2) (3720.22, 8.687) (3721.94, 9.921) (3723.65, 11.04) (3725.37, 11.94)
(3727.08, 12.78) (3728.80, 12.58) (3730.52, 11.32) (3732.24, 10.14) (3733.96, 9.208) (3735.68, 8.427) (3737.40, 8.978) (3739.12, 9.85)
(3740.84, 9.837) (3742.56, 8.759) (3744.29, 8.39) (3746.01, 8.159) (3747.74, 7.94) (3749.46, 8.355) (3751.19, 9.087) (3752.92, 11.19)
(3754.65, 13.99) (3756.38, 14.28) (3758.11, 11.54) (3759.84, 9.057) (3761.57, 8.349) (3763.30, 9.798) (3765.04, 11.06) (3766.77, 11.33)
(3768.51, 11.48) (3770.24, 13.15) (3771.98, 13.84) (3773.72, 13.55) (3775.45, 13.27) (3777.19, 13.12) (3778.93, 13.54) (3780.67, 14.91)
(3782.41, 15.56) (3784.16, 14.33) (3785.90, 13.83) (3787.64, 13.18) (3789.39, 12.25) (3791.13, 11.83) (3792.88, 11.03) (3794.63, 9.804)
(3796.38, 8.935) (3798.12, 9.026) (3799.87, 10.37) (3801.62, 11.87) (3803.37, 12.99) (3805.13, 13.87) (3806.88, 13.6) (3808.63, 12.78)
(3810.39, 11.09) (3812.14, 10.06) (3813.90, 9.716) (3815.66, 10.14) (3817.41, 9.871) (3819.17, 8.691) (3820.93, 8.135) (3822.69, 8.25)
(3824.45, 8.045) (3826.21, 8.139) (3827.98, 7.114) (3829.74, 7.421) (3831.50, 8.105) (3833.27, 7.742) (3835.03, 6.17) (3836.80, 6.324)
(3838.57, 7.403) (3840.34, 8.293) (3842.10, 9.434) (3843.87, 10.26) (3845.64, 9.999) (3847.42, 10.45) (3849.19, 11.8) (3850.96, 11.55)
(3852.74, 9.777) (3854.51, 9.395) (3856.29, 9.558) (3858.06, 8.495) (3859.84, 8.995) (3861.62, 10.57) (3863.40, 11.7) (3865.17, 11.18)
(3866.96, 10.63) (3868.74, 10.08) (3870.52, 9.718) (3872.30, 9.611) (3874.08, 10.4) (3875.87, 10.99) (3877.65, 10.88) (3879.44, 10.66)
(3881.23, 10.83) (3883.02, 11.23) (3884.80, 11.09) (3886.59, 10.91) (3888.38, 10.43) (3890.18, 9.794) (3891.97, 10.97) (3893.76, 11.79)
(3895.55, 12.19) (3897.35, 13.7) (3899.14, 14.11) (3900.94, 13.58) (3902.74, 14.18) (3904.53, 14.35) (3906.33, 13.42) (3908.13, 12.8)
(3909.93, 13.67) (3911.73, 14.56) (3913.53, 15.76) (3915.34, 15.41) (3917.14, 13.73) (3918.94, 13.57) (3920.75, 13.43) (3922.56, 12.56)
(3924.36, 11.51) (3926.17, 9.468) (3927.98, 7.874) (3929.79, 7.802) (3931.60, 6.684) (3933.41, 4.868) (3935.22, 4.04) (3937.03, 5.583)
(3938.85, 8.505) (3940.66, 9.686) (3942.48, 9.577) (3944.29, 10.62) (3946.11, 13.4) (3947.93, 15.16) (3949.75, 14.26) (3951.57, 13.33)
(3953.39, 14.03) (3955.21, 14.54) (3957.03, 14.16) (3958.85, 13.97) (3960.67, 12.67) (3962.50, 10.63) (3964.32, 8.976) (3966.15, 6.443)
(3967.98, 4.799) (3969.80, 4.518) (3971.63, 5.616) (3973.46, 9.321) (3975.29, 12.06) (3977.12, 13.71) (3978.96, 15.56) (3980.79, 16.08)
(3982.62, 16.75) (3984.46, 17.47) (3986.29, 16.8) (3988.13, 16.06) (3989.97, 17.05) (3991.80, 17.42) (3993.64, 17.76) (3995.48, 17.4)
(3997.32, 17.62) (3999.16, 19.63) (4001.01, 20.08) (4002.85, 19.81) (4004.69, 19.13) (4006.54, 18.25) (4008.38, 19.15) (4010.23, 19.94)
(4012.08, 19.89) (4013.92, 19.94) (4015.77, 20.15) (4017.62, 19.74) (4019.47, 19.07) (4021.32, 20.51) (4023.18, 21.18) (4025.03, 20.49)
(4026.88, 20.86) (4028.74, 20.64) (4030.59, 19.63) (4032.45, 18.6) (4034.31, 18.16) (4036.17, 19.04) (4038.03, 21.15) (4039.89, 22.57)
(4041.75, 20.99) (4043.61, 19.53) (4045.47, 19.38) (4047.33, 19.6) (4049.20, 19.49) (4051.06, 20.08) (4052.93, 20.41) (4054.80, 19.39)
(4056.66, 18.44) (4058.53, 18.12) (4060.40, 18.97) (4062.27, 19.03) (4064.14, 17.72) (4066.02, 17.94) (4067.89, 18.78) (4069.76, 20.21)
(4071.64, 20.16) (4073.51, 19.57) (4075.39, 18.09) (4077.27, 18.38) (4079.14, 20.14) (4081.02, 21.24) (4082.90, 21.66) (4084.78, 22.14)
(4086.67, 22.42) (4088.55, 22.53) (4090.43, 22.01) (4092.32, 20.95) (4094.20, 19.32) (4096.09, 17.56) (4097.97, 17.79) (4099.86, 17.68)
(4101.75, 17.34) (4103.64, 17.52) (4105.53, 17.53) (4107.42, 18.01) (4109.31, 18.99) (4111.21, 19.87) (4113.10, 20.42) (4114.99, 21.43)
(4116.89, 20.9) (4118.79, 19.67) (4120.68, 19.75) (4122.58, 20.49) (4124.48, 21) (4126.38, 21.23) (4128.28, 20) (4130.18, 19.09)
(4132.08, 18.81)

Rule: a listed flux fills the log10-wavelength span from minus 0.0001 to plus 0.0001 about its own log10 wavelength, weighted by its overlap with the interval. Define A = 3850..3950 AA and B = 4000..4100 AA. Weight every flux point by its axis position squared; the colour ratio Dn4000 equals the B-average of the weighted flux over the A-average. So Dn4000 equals 1.93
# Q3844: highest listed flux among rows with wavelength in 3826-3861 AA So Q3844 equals 11.8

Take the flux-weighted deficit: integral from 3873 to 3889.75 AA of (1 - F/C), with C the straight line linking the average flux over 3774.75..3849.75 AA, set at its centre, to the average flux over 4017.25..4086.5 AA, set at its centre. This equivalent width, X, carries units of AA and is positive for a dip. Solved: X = 3.0 AA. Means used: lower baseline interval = 10.5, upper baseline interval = 19.8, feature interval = 10.8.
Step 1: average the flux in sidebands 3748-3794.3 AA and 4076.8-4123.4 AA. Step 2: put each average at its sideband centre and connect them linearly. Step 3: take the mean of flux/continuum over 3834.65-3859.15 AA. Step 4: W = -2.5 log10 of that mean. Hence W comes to 0.44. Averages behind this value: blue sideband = 12.1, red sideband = 19.8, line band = 9.27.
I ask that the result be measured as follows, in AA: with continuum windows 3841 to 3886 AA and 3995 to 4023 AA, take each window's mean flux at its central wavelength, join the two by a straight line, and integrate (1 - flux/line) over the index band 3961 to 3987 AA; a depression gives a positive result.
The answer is 9.05 AA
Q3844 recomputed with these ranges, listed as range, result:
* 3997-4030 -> 21.18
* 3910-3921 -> 15.76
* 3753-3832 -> 15.56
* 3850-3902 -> 14.11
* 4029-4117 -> 22.57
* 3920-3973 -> 15.16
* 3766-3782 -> 14.91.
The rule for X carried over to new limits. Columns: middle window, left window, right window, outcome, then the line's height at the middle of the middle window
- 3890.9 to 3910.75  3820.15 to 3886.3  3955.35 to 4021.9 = -2.6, 11.6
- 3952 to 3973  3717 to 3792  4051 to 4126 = 8.1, 16.5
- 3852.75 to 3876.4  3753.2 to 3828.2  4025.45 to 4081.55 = 6.3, 13.7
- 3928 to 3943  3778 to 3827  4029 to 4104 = 8.1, 15.5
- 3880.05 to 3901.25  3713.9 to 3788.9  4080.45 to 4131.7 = 4.5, 14.8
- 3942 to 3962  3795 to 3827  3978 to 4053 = 3.8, 16.4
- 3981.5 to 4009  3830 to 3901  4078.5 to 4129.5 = -4.4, 15.5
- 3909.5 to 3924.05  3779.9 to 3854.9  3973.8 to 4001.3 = -0.1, 13.9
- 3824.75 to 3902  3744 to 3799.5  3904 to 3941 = 7.3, 11.2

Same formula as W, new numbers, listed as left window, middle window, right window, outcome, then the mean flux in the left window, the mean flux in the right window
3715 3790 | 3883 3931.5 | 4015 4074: 0.270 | 11.4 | 19.7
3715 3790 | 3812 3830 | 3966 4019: 0.413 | 11.4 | 16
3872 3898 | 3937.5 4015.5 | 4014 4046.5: 0.180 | 11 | 20.1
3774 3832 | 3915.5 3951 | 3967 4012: 0.354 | 11.1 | 15.6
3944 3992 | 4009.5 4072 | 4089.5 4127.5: -0.214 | 12.8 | 19.5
